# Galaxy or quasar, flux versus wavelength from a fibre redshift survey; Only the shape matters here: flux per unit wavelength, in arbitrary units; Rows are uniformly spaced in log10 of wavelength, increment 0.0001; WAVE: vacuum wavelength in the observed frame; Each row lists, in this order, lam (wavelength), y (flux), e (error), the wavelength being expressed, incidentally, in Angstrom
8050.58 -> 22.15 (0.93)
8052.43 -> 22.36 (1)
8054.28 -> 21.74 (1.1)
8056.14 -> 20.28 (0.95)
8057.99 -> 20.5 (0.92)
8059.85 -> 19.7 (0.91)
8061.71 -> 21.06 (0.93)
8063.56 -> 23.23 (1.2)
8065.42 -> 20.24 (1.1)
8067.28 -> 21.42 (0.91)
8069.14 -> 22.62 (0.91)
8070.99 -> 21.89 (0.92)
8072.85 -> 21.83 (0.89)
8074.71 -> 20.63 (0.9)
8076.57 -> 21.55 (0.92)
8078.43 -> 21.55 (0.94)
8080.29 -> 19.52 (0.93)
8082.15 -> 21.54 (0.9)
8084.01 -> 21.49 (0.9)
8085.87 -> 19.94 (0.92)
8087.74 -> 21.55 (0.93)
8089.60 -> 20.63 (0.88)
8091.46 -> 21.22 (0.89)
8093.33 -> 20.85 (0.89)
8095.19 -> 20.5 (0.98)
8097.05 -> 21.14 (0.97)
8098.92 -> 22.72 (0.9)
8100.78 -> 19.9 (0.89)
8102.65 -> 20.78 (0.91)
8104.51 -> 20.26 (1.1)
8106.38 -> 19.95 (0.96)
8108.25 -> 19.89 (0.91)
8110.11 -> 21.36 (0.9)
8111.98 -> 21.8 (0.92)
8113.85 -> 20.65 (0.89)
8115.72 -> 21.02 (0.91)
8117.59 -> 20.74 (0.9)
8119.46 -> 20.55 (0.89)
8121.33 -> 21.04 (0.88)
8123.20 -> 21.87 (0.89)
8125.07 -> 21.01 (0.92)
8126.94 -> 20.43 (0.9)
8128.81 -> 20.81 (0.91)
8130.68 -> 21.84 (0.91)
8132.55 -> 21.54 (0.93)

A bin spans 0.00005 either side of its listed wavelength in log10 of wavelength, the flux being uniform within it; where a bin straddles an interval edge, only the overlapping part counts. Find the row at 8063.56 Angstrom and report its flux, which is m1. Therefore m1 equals 23.23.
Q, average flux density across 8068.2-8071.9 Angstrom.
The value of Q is 22.3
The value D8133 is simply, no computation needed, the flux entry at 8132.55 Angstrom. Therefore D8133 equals 21.54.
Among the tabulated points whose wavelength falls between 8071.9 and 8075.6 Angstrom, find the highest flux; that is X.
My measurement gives 21.83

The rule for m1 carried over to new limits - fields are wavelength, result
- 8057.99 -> 20.5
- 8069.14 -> 22.62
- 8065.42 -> 20.24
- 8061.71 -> 21.06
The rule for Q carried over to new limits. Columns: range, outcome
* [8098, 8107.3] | 20.7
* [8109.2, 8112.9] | 21.6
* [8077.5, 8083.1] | 20.9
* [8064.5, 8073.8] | 21.6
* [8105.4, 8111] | 20.4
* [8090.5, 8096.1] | 20.9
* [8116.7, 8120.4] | 20.6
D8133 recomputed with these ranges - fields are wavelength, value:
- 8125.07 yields 21.01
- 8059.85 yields 19.7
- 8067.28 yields 21.42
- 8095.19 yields 20.5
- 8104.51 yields 20.26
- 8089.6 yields 20.63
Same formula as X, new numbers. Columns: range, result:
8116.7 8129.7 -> 21.87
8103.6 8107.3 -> 20.26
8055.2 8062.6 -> 21.06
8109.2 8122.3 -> 21.8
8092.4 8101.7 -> 22.72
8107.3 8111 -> 21.36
